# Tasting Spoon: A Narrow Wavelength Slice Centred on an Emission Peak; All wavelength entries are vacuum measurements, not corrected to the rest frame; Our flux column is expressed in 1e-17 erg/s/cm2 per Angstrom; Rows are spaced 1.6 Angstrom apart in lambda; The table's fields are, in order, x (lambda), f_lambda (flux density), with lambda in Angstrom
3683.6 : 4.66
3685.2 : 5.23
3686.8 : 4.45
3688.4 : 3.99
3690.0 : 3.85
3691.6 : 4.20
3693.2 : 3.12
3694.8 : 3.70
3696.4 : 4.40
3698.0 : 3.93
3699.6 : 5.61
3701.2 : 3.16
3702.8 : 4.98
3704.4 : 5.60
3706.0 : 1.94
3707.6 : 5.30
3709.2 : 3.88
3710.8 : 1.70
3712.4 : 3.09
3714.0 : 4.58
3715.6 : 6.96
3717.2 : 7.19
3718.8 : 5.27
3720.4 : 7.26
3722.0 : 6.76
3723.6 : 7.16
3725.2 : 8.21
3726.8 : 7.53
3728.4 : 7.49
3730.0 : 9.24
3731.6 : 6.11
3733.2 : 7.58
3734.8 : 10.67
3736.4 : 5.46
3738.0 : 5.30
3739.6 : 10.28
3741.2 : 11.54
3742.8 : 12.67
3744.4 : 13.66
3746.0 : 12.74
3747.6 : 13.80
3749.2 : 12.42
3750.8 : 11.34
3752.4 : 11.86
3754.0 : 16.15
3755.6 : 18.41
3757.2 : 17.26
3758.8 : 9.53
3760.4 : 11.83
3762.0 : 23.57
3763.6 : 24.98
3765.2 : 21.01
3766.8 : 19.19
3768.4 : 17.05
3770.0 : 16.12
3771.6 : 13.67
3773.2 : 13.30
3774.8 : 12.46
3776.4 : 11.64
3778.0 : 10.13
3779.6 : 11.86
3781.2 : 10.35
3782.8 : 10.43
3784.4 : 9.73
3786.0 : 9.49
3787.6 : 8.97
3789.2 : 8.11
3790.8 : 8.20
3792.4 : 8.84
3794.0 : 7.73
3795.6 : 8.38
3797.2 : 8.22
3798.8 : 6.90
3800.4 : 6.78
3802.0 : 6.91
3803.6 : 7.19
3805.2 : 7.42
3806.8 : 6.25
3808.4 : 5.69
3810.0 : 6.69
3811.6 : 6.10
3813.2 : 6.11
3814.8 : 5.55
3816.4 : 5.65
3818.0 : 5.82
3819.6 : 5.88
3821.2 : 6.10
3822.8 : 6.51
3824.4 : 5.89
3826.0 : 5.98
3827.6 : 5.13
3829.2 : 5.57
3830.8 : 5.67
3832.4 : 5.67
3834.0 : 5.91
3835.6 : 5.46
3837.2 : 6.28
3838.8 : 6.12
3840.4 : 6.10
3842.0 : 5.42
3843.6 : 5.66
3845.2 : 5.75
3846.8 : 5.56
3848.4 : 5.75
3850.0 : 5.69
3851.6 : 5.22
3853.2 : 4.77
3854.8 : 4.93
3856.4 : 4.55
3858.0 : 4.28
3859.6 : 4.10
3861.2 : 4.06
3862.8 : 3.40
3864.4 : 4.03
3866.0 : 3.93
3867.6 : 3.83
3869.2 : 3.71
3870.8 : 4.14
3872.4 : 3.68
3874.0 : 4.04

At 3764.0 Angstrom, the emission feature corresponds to Lyman alpha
